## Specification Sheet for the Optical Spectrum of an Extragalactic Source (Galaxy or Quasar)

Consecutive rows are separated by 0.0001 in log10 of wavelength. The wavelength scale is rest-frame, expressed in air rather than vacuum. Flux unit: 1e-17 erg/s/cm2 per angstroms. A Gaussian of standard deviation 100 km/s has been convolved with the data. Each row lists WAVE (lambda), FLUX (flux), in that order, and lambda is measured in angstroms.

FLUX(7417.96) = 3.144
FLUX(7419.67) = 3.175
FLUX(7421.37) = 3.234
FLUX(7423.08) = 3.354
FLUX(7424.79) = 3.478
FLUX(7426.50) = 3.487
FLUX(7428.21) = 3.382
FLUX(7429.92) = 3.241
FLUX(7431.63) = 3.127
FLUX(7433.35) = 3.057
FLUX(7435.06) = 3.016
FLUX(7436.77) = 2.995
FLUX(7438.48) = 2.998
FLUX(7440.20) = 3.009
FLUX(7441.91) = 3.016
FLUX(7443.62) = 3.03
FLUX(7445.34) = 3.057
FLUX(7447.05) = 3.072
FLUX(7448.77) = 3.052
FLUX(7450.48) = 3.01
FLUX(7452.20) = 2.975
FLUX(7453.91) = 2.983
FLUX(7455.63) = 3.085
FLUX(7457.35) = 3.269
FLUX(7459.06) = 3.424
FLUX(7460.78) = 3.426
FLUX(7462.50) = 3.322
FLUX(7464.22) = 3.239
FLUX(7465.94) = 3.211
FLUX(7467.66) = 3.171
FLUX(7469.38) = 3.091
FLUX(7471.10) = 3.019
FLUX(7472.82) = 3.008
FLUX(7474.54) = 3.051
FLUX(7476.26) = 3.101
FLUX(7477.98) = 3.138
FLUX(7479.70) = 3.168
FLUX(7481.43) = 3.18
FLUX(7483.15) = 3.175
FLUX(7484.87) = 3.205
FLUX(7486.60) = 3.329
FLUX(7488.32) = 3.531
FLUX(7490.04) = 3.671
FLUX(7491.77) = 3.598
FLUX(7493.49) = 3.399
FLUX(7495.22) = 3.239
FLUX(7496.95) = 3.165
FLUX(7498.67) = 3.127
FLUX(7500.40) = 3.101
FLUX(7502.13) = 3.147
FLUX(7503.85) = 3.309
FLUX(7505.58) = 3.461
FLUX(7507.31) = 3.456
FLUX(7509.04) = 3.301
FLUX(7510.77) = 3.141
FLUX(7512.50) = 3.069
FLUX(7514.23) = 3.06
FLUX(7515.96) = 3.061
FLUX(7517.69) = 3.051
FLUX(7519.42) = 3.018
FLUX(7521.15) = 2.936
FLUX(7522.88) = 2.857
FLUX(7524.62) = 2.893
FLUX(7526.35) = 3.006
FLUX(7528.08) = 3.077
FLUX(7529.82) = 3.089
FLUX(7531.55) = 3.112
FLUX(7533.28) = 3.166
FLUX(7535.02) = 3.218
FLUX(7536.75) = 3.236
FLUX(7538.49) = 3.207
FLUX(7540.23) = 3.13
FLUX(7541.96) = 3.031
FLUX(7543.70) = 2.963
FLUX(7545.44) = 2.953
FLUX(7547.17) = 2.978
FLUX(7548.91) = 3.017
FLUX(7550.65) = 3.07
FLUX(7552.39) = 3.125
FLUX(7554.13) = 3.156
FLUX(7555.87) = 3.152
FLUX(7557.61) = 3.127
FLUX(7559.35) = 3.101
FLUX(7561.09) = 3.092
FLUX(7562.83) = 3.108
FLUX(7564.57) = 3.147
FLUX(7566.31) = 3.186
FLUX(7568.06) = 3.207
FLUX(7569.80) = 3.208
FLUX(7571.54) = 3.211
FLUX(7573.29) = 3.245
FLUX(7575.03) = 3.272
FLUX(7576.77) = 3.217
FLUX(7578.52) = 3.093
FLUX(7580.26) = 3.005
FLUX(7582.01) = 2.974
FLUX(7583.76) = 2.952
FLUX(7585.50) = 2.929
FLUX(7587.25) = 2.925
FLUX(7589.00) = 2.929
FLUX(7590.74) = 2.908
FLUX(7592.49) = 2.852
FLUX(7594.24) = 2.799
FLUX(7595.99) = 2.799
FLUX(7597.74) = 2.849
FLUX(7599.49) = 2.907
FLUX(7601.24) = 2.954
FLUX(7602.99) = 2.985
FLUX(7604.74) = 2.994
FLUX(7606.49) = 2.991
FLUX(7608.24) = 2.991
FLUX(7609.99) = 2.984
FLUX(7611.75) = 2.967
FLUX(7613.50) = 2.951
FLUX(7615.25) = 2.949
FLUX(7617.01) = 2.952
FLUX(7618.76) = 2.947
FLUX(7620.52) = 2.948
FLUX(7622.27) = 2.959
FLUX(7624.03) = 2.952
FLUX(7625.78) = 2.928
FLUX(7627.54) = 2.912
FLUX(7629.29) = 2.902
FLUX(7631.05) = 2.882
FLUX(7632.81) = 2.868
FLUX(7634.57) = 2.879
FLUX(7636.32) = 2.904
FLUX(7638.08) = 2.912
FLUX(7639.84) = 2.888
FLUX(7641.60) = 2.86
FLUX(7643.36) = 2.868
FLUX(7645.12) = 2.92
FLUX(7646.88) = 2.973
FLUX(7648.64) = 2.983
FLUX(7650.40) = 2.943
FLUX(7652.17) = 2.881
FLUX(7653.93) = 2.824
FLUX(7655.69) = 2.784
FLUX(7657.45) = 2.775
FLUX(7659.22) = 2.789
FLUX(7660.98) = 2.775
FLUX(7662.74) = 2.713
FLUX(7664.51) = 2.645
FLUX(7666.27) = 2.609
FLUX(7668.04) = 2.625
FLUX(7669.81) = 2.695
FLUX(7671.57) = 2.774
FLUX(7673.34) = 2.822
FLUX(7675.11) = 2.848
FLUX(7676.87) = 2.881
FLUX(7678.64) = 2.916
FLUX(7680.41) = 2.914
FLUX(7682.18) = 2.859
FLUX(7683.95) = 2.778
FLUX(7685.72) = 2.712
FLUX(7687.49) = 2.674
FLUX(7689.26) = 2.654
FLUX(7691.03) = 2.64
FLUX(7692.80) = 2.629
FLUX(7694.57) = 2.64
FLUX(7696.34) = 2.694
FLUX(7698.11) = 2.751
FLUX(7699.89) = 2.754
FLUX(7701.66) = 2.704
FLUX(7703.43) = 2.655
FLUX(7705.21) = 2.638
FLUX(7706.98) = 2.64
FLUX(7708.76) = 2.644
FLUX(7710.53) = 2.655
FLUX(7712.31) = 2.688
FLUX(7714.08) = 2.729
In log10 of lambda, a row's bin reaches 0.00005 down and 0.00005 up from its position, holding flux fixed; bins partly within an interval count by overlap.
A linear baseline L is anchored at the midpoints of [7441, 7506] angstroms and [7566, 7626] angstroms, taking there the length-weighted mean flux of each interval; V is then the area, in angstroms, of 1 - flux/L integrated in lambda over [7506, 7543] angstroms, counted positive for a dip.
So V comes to 0.1 angstroms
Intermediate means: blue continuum 3.2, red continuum 3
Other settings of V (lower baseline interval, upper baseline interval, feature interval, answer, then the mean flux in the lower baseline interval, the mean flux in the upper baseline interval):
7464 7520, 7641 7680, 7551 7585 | -1.11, 3.21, 2.81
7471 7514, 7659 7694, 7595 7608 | 0.09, 3.24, 2.75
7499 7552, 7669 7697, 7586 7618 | 0.10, 3.1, 2.76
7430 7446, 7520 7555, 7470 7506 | -2.23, 3.04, 3.06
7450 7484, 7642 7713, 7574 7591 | -0.51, 3.15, 2.76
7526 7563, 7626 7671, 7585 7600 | 0.50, 3.1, 2.83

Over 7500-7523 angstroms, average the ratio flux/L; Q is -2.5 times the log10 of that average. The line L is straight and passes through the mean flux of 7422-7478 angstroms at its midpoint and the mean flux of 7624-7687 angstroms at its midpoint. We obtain -0.03 mag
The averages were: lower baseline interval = 3.15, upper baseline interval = 2.84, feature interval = 3.15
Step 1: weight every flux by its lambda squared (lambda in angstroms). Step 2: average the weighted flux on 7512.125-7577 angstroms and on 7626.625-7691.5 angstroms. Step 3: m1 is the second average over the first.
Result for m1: 0.94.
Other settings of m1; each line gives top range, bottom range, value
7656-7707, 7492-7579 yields 0.91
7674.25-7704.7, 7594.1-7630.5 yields 0.95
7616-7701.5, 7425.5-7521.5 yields 0.93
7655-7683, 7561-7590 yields 0.92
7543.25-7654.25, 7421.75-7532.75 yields 0.97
